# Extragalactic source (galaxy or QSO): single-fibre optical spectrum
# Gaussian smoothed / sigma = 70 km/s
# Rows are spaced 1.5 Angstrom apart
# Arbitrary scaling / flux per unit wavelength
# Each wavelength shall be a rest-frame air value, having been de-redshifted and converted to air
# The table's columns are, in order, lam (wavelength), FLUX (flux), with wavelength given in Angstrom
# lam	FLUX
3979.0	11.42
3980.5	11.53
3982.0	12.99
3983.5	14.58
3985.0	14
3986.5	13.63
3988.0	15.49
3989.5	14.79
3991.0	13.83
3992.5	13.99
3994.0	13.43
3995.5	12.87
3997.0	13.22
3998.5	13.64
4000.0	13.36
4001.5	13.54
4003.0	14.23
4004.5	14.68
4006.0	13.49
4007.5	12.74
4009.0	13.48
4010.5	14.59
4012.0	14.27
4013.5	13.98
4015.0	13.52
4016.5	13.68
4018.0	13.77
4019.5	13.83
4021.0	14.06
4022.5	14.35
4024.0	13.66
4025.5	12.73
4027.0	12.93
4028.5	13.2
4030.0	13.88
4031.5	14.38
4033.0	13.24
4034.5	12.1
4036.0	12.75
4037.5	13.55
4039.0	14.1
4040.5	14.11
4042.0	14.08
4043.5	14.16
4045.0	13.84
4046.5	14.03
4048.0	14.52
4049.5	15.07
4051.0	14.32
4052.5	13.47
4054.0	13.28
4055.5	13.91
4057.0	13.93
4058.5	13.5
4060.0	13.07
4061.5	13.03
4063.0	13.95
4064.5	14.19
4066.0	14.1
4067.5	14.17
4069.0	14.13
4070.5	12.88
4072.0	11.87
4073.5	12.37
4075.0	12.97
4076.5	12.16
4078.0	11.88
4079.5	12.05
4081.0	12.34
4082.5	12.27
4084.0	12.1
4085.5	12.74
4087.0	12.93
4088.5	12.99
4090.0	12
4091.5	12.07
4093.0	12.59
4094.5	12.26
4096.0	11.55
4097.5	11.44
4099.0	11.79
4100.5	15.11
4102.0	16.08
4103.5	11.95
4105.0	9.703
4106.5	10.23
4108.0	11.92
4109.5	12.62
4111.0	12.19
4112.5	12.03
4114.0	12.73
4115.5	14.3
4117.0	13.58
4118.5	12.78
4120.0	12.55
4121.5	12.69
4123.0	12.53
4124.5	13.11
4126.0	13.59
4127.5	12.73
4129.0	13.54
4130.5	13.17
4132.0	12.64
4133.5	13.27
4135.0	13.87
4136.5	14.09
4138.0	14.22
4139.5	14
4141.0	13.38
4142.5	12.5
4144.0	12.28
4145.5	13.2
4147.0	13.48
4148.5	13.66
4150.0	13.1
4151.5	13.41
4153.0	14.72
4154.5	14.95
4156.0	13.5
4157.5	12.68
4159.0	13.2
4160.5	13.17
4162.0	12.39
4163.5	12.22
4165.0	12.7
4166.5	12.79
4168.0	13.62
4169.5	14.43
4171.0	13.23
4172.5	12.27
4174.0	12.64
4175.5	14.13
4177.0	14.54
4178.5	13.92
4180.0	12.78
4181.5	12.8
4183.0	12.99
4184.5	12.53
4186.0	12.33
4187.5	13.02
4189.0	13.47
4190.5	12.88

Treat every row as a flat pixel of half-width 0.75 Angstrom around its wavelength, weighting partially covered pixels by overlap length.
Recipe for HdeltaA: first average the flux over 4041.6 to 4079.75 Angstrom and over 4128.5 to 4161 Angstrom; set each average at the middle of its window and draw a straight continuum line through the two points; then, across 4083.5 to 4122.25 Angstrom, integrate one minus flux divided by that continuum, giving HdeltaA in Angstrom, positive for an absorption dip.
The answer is 2.8 Angstrom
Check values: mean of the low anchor 13.5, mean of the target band 12.5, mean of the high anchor 13.5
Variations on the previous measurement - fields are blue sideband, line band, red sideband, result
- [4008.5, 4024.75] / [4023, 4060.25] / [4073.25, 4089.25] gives -0.9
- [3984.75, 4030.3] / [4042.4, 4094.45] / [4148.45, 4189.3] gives 1.4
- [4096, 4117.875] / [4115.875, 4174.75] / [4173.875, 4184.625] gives -1.2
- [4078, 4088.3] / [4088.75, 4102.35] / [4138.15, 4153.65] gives -0.1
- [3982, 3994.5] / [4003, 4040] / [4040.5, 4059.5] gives 1.1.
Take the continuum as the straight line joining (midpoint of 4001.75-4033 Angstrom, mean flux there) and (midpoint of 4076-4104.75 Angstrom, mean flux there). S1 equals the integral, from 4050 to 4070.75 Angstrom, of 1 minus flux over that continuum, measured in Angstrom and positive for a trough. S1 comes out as -1.2 Angstrom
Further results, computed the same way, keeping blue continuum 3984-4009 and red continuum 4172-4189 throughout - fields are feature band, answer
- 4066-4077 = 0.4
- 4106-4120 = 0.9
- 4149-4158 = -0.4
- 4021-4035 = 0.2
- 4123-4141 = -0.2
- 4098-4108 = 0.7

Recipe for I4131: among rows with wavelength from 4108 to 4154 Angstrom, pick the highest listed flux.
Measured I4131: 14.72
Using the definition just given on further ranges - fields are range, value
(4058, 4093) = 14.19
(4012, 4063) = 15.07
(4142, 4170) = 14.95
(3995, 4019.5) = 14.68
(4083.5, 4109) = 16.08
